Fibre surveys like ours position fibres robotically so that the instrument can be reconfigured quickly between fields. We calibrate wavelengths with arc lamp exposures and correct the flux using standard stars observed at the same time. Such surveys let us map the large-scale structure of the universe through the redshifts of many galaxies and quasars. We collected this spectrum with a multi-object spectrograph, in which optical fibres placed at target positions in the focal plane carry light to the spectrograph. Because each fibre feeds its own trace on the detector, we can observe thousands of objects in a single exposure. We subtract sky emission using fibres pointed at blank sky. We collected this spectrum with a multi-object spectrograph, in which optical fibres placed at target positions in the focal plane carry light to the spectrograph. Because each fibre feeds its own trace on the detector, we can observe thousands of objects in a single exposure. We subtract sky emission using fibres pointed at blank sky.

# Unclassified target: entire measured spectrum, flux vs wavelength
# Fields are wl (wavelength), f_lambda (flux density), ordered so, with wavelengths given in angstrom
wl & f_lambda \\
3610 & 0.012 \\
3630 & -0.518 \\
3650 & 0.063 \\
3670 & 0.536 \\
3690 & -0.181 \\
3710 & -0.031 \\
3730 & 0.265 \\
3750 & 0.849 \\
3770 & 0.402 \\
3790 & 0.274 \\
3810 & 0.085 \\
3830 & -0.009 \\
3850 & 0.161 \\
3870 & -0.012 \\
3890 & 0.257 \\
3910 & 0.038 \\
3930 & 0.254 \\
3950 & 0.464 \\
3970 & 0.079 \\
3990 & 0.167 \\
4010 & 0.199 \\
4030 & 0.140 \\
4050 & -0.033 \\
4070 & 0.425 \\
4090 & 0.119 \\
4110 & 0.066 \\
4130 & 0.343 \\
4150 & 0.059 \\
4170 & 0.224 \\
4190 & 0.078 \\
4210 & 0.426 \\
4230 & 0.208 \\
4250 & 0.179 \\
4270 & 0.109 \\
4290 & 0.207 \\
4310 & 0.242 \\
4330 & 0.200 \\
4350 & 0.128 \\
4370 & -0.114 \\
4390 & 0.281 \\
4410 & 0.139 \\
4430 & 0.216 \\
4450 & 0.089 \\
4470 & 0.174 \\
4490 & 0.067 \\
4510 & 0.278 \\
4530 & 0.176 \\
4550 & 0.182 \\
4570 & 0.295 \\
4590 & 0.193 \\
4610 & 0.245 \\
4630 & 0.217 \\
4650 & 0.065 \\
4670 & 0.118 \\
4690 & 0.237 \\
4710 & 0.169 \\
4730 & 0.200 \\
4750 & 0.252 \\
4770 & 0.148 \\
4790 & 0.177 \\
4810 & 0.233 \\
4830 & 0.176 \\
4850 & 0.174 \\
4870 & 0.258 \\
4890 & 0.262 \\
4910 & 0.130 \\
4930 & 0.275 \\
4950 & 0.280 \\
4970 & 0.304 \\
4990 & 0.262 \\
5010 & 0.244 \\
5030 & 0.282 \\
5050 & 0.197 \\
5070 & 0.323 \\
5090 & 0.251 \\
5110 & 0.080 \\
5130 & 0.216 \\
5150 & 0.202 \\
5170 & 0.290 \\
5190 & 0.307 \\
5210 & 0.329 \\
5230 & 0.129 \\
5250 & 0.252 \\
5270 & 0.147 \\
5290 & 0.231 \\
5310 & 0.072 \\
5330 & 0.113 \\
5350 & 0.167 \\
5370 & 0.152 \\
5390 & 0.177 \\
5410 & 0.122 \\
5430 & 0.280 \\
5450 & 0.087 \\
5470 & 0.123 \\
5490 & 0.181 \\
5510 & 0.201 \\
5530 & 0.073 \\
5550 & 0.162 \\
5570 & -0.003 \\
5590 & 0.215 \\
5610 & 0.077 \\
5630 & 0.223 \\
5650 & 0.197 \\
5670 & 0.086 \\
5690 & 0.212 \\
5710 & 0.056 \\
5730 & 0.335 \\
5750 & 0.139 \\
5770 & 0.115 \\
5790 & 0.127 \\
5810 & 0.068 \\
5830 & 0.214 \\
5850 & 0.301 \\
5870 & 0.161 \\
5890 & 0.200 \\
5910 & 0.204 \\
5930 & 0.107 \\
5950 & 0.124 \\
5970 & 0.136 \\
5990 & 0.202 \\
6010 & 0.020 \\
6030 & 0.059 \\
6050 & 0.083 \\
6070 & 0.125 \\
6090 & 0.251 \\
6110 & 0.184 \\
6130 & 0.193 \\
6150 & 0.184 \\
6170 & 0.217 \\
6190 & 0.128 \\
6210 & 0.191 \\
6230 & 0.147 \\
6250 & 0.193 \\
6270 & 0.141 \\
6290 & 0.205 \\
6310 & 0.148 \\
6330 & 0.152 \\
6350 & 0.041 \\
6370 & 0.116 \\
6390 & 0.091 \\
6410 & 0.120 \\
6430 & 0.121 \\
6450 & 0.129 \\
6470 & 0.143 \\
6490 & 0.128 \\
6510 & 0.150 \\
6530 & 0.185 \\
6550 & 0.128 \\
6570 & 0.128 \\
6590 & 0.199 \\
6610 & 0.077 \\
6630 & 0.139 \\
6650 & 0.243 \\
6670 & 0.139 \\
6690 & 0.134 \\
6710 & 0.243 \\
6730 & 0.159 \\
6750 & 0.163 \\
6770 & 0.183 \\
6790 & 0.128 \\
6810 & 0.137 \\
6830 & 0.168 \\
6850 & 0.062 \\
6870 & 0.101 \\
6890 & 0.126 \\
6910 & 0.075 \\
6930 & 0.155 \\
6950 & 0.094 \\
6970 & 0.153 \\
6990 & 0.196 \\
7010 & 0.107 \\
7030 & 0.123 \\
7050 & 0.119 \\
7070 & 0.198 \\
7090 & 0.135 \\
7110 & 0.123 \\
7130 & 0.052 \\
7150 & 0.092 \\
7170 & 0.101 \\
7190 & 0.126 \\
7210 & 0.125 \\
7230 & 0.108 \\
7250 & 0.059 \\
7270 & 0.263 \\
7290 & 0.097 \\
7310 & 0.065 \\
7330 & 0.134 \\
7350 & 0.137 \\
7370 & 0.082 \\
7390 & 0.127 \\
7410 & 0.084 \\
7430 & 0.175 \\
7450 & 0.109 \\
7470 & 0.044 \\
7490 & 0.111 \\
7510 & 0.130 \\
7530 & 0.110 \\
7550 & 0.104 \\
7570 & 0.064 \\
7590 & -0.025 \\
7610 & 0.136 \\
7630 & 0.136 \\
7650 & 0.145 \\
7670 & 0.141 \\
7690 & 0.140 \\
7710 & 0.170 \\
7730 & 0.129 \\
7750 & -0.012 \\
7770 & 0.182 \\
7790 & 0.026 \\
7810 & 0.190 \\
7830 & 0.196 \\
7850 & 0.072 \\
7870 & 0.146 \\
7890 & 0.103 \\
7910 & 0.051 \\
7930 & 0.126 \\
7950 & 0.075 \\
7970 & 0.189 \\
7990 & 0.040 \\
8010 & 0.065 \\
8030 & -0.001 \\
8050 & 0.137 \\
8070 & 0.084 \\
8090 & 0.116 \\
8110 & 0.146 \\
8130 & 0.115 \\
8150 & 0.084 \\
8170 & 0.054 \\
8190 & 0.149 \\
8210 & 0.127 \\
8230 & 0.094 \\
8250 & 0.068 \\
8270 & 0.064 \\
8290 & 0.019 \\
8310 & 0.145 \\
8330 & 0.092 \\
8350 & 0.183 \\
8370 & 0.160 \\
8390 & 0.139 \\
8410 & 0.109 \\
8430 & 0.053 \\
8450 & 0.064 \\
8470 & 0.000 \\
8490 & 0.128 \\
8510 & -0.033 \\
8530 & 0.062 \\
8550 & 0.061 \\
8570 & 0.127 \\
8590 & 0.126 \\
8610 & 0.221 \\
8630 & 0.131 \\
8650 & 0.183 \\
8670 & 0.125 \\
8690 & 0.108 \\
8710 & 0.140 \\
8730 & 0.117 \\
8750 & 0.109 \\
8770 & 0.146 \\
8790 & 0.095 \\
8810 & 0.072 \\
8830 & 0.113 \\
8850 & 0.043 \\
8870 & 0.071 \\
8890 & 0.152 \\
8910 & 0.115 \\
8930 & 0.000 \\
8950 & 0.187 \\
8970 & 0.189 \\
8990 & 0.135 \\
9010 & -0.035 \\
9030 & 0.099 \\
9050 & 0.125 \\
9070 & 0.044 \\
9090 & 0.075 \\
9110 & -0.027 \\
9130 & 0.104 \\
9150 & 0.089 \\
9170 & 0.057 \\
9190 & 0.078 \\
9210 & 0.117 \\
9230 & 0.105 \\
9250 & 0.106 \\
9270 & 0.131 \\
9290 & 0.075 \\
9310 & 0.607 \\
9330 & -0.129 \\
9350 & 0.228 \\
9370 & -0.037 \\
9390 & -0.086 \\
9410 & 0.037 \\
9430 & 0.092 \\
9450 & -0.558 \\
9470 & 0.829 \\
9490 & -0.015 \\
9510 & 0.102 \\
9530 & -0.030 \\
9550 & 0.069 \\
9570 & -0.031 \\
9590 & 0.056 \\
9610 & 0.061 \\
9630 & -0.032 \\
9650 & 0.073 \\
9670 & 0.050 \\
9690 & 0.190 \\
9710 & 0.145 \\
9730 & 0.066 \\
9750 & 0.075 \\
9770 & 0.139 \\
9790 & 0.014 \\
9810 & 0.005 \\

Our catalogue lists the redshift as 1.54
